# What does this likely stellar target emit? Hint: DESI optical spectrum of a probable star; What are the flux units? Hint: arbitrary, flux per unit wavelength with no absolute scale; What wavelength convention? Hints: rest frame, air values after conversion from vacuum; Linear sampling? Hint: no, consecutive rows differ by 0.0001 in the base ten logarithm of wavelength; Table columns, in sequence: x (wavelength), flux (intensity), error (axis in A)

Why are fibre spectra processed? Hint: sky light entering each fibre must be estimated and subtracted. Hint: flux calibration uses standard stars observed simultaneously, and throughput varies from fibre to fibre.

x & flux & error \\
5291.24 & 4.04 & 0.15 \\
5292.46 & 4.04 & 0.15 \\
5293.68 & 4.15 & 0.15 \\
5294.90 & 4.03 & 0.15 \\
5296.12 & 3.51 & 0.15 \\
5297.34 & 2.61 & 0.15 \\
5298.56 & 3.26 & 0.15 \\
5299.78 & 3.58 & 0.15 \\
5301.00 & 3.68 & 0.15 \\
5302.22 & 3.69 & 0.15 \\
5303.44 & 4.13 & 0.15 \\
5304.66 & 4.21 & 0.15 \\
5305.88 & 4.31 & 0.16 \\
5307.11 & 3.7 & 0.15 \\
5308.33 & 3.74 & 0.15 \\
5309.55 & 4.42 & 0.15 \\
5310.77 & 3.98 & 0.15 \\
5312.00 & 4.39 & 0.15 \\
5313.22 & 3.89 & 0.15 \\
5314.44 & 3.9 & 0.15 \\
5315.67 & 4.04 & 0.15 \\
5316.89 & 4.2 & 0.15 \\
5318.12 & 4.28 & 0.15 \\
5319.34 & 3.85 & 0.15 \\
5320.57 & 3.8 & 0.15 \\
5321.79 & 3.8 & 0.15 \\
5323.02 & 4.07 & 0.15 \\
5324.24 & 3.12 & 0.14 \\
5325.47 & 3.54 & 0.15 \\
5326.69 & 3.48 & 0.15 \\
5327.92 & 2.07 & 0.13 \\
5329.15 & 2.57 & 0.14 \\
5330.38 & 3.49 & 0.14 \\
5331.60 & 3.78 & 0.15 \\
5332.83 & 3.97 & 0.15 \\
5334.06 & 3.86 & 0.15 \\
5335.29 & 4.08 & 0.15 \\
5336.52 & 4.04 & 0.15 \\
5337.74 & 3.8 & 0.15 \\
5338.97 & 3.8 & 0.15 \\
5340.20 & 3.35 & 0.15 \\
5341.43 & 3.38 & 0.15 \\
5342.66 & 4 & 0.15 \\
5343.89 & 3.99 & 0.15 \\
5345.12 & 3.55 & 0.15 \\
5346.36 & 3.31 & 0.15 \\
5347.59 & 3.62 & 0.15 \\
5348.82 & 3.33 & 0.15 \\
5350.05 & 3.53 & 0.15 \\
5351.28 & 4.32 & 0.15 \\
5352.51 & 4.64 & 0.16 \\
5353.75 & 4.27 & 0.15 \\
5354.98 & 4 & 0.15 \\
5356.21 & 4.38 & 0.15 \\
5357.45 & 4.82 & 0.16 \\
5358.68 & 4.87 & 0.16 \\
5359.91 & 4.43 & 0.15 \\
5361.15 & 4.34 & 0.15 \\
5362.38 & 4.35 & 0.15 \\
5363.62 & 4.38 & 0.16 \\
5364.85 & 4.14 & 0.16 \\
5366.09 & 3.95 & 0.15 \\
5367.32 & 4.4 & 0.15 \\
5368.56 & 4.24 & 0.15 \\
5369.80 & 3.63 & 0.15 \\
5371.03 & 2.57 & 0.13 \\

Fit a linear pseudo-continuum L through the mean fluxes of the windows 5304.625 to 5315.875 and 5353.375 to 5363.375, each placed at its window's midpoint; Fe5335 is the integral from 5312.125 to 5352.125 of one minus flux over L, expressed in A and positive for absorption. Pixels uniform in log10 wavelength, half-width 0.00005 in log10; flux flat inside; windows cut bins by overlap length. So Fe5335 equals 4.98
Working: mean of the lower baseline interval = 4.05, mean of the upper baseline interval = 4.43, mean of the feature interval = 3.7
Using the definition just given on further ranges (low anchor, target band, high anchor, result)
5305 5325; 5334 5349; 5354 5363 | 1.9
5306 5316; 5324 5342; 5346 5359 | 2.5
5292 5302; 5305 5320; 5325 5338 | -2.1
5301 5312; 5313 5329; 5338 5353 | 1.1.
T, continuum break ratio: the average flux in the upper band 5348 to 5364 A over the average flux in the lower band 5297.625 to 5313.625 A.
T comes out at 1.1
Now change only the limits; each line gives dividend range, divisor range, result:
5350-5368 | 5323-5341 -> 1.24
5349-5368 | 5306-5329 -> 1.14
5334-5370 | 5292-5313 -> 1.05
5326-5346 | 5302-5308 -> 0.89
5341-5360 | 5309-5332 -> 1.08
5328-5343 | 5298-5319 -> 0.91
